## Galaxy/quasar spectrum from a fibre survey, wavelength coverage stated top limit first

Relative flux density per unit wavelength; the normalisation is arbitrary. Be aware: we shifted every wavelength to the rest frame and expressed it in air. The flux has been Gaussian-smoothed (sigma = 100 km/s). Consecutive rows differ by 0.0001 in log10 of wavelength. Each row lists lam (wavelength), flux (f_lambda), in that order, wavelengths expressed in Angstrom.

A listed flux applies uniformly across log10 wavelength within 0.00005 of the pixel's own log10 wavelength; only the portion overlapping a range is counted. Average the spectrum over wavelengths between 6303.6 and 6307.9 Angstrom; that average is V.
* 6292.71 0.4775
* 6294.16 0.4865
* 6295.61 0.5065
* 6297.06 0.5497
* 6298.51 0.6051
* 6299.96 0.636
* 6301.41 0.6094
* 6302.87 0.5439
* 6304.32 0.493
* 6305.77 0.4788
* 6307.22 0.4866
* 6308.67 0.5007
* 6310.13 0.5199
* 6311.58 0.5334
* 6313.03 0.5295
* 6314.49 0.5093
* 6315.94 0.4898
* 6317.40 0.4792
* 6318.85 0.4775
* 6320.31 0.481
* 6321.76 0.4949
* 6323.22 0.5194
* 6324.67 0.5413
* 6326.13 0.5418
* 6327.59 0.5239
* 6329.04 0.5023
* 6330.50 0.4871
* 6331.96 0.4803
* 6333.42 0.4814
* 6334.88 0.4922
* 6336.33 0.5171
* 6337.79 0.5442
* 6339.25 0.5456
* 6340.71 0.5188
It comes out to 0.487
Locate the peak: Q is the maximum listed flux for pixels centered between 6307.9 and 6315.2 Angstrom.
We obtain 0.5334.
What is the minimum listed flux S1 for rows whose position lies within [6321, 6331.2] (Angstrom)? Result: 0.4871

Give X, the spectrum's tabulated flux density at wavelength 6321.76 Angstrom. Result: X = 0.4949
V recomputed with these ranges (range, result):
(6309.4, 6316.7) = 0.516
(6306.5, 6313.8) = 0.514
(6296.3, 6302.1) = 0.6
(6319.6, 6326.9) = 0.516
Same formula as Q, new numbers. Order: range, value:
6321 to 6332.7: 0.5418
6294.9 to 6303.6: 0.636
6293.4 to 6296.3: 0.5065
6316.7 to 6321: 0.481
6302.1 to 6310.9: 0.5439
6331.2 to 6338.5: 0.5442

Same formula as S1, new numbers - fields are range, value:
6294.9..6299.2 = 0.5065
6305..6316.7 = 0.4788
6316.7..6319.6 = 0.4775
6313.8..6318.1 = 0.4792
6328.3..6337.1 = 0.4803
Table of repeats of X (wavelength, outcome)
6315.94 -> 0.4898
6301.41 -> 0.6094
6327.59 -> 0.5239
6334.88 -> 0.4922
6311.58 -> 0.5334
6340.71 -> 0.5188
